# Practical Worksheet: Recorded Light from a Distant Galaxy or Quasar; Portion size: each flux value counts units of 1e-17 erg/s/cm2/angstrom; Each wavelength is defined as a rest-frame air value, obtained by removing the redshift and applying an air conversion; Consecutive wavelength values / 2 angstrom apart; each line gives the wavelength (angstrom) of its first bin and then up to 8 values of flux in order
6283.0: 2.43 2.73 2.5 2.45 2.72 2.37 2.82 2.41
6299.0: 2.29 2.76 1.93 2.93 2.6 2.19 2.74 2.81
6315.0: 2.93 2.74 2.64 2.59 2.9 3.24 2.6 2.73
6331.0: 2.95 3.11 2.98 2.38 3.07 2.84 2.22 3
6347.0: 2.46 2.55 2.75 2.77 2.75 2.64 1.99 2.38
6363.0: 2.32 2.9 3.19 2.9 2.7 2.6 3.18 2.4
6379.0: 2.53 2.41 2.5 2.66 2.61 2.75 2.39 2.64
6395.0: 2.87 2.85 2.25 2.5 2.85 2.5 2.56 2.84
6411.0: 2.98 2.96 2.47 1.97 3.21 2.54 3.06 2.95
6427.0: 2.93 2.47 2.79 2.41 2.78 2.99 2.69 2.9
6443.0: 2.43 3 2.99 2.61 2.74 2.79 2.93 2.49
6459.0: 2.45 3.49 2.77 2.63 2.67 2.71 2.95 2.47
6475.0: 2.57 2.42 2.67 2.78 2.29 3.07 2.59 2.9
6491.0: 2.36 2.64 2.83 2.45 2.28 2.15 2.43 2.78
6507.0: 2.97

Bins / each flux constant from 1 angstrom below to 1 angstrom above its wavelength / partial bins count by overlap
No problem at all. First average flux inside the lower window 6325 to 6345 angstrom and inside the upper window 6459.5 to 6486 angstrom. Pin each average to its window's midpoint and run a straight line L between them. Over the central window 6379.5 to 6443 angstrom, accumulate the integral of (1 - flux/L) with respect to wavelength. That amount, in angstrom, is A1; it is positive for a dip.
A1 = 1.8 angstrom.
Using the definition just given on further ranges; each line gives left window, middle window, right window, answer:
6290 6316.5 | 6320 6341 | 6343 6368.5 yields -2.0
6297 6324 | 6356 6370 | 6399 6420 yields 0.1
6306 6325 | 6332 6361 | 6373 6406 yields 0.0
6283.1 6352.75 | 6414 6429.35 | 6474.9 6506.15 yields -0.6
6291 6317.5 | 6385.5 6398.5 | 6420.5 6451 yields 0.2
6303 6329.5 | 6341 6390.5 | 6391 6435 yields 1.2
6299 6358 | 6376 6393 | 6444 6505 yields 1.0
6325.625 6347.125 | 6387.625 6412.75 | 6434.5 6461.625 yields 1.0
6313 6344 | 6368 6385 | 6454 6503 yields 0.6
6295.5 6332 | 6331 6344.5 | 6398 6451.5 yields -0.6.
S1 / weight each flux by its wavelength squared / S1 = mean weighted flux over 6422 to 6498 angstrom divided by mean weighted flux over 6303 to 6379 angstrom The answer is 1.0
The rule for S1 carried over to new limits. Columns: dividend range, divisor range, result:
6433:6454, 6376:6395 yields 1.10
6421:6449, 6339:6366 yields 1.10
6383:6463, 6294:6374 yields 1.04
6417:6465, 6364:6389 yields 1.04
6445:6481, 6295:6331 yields 1.08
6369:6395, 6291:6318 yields 1.04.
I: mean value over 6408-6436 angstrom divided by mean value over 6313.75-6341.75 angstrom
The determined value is 1.0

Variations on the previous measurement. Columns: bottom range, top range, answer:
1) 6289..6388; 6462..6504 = 0.98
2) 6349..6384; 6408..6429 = 1.05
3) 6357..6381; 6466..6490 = 1.02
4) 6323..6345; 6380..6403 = 0.92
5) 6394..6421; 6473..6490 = 0.99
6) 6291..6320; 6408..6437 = 1.06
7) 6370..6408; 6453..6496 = 1.03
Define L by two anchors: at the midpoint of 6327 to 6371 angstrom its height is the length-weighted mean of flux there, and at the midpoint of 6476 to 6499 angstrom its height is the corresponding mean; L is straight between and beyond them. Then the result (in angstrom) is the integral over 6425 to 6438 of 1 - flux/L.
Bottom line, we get -0.44 angstrom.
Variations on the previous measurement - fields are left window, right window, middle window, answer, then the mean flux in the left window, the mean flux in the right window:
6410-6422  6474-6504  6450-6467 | -1.07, 2.69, 2.56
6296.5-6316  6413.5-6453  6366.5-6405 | 0.15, 2.56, 2.74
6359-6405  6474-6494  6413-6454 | -1.70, 2.64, 2.63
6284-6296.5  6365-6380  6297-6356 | -0.43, 2.59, 2.79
